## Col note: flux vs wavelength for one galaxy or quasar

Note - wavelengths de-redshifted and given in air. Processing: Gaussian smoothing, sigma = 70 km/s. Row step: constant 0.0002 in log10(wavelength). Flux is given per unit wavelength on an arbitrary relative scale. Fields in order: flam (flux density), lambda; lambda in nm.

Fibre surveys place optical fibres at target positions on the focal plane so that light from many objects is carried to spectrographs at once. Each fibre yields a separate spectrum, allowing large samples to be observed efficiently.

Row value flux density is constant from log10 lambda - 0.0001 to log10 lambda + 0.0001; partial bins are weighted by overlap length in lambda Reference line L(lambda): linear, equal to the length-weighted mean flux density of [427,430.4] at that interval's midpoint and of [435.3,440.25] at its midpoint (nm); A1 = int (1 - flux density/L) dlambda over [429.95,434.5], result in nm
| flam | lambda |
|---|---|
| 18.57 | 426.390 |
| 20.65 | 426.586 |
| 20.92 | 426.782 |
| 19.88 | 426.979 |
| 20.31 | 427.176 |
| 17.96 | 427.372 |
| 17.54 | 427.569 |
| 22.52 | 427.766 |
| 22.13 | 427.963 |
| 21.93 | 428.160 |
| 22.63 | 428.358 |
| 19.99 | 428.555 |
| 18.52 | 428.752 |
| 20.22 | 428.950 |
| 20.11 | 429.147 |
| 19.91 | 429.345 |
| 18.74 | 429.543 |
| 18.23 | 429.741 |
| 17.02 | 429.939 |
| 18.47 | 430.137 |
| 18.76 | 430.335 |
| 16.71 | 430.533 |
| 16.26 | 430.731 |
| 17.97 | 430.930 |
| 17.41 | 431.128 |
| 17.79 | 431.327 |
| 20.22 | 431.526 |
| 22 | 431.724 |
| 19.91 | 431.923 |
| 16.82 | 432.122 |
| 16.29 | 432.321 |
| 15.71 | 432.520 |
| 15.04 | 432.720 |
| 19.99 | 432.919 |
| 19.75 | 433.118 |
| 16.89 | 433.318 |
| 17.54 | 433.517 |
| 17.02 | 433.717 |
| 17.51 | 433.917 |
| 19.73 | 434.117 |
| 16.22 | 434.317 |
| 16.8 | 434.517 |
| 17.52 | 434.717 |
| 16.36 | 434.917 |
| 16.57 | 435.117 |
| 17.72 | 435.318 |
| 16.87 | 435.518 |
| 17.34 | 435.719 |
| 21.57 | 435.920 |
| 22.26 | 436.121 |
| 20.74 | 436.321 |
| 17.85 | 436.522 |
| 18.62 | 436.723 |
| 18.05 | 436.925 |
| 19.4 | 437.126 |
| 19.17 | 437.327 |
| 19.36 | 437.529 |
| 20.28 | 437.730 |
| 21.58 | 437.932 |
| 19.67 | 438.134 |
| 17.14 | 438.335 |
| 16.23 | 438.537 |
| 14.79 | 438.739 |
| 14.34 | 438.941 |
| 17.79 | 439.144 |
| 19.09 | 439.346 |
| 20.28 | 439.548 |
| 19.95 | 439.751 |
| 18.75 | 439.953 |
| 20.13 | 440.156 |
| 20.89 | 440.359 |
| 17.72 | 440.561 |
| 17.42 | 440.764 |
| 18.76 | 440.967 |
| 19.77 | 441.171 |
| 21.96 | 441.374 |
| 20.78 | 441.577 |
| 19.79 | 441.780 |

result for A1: 0.35 nm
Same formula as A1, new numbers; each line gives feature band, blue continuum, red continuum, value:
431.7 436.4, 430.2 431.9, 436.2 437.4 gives 0.188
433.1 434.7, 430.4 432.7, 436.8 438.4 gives 0.074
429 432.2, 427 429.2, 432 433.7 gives 0.026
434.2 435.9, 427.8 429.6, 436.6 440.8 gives 0.189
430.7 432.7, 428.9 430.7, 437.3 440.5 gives 0.065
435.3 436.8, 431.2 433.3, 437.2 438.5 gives -0.014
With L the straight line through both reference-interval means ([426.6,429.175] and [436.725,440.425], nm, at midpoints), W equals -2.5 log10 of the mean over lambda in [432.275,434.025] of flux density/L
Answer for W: 0.13 mag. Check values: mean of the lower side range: 20.4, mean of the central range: 17.3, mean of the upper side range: 18.7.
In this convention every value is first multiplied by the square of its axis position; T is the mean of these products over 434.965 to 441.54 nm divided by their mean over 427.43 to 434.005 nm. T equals 1.04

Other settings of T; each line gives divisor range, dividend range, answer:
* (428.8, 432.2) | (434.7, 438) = 1.04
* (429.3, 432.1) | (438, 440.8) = 1.03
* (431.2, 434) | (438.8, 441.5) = 1.09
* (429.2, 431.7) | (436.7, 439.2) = 1.03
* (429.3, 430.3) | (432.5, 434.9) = 0.97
